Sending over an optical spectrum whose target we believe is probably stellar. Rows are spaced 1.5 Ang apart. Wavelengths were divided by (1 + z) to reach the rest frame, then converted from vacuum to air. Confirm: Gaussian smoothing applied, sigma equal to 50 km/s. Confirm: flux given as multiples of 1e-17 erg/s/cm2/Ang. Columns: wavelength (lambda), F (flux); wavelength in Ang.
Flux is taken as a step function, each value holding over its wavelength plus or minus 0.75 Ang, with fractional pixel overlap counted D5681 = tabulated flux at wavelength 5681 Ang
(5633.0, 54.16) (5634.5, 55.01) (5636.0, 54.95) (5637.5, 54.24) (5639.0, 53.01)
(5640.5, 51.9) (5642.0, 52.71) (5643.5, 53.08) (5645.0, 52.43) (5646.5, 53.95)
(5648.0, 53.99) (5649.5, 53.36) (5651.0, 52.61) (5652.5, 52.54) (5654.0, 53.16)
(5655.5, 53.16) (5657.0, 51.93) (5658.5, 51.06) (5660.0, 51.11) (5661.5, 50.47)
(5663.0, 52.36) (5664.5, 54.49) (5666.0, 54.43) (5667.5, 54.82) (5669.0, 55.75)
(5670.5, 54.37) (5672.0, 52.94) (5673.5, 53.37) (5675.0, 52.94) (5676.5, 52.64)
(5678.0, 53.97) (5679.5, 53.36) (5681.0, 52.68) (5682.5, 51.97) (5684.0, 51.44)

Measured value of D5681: 52.68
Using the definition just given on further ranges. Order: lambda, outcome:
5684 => 51.44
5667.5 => 54.82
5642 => 52.71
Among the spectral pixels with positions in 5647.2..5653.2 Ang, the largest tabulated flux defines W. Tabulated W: 53.99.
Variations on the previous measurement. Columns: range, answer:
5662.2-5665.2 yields 54.49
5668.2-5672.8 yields 55.75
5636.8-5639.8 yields 54.24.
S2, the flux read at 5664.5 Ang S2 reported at 54.49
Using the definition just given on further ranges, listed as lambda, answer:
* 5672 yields 52.94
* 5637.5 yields 54.24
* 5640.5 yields 51.9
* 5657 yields 51.93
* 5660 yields 51.11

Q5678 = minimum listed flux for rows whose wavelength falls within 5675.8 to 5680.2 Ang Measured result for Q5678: 52.64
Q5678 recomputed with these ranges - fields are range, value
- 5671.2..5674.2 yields 52.94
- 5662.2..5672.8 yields 52.36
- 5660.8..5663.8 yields 50.47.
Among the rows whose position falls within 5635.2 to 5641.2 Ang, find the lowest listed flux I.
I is 51.9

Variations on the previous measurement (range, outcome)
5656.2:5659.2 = 51.06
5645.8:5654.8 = 52.54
